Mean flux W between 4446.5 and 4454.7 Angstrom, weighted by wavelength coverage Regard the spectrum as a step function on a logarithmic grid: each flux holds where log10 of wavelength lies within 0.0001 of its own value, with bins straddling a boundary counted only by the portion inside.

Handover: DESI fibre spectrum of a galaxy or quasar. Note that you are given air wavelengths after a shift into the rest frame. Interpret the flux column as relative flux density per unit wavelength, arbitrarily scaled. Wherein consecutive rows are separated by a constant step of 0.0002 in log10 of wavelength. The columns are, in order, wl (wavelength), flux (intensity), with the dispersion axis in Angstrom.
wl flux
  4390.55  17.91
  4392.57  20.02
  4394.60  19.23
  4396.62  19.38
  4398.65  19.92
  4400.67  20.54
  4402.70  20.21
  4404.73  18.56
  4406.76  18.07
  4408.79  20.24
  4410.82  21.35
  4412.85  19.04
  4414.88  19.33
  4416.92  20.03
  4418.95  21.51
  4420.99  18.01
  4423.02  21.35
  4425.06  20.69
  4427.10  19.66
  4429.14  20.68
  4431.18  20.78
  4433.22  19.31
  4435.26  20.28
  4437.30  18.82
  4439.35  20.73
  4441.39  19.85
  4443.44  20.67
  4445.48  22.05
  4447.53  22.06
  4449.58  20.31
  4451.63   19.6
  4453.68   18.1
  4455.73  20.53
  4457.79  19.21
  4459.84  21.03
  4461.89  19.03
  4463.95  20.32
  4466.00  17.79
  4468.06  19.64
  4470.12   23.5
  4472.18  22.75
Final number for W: 20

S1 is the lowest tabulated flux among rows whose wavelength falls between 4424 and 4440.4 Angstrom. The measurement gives 18.82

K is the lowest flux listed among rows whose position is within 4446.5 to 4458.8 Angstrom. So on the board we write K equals 18.1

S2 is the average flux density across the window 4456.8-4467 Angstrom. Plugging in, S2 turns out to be 19.5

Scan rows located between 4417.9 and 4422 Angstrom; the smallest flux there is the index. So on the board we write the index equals 18.01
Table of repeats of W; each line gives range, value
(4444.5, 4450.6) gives 21.5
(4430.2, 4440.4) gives 20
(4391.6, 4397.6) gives 19.5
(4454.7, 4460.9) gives 20.3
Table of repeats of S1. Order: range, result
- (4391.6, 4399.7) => 19.23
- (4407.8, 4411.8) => 20.24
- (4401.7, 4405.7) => 18.56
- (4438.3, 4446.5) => 19.85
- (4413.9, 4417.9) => 19.33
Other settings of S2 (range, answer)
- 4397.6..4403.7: 20.2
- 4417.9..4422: 19.8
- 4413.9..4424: 20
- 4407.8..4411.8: 20.8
